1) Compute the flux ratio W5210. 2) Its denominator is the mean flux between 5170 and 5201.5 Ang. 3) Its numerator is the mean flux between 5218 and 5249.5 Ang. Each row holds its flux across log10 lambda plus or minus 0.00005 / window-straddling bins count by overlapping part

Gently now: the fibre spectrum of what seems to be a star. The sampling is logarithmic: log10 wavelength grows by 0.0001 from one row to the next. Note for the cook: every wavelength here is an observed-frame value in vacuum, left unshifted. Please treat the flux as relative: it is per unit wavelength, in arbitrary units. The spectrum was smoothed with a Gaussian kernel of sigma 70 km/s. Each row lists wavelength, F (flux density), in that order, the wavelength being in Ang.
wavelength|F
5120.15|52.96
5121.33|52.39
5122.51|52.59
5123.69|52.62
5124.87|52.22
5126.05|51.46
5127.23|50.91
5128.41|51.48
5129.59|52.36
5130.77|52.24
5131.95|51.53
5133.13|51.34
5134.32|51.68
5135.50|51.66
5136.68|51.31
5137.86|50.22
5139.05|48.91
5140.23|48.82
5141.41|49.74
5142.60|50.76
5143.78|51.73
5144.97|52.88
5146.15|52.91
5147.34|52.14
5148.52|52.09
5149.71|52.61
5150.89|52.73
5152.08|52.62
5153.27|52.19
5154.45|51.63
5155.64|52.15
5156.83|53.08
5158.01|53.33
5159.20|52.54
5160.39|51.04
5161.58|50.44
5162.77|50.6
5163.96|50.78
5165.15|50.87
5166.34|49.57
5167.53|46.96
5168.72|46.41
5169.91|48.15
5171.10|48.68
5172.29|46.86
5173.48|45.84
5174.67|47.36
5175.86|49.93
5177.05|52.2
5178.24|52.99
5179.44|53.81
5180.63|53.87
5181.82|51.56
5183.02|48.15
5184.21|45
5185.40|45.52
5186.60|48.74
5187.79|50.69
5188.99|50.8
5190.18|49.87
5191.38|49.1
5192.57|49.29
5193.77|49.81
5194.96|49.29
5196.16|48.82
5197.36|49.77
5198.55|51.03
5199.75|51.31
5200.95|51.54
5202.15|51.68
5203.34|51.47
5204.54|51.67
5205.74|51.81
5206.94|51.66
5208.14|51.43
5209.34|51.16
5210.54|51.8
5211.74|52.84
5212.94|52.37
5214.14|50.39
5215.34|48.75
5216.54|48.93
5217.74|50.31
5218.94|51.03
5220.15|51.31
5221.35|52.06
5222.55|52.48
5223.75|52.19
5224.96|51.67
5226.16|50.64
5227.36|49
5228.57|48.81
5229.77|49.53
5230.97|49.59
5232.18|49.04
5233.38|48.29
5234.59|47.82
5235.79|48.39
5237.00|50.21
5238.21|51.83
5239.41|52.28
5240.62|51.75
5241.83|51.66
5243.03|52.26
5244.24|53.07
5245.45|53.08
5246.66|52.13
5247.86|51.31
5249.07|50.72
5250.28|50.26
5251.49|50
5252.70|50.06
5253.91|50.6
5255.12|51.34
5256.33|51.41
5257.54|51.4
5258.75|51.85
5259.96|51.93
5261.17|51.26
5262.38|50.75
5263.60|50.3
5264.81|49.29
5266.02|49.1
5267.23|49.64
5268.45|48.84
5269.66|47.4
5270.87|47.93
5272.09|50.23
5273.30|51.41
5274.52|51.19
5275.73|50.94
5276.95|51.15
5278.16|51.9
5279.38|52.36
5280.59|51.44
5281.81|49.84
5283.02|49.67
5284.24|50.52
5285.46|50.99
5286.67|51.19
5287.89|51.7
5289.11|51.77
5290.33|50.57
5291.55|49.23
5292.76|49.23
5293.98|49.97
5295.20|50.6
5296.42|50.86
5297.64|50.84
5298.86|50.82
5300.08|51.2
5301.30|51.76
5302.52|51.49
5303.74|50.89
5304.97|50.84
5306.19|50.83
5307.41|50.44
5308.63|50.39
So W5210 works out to 1.0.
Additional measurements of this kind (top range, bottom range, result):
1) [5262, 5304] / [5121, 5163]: 0.98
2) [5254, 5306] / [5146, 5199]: 1.01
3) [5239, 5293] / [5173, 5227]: 1.01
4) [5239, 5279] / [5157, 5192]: 1.02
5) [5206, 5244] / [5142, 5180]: 1.00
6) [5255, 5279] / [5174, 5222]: 1.00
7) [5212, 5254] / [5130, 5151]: 0.99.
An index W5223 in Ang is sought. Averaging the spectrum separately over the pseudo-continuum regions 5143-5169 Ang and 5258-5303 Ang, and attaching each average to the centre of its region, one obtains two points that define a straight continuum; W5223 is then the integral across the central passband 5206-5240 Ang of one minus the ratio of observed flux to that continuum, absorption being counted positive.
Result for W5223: 0.28 Ang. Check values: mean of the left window 51.5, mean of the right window 50.6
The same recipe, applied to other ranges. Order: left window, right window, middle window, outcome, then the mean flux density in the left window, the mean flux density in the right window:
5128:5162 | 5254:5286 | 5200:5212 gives -0.1 Ang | 51.7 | 50.5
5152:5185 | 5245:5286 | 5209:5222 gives -0.1 Ang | 50.2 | 50.6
